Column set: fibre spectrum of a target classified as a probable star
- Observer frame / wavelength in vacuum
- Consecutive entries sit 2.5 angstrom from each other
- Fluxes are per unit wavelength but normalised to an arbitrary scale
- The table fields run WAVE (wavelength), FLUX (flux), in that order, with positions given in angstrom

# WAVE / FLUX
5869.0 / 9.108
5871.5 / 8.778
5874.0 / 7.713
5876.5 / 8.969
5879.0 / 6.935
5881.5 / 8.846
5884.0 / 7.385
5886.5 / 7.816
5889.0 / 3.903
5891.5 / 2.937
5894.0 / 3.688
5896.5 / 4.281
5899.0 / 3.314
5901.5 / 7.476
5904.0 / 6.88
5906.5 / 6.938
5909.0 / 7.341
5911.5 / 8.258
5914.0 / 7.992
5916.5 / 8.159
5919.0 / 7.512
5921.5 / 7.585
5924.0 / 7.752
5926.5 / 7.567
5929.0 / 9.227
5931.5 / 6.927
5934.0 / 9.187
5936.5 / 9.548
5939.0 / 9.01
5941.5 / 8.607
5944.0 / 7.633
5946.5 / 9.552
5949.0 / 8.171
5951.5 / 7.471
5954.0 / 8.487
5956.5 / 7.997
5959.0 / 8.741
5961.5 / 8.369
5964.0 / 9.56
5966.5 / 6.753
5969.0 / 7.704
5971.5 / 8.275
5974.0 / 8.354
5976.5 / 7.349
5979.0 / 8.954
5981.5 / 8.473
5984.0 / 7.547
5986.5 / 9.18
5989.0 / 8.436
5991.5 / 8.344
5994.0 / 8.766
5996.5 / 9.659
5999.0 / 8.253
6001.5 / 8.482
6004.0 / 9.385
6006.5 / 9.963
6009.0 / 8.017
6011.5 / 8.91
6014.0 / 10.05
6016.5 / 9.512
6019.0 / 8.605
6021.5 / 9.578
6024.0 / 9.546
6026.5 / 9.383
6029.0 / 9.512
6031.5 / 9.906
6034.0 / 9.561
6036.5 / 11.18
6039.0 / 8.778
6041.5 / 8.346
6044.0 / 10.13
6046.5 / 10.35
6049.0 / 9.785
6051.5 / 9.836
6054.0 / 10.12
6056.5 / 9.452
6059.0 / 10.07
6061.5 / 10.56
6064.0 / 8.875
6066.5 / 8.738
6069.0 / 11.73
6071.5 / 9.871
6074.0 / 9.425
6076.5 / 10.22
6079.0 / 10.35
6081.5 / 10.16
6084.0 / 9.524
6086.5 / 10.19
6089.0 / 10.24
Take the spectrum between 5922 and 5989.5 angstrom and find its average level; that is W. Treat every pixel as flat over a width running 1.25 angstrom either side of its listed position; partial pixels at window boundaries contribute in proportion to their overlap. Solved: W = 8.32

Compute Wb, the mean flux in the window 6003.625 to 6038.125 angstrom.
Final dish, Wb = 9.5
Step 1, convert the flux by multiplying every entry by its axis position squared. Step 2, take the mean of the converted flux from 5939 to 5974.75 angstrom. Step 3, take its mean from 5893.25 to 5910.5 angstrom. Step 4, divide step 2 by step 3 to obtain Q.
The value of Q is 1.5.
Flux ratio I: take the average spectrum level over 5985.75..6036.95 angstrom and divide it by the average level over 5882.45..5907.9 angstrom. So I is 1.7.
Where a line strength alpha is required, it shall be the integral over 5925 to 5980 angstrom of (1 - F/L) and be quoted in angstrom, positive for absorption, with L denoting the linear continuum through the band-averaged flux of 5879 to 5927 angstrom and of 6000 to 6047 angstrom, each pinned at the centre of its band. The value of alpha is -4.3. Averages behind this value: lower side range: 6.61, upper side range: 9.41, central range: 8.33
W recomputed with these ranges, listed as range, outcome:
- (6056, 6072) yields 9.92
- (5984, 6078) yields 9.45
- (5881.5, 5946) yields 7.14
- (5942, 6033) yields 8.69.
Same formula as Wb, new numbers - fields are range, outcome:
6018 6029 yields 9.32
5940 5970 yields 8.26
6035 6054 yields 9.79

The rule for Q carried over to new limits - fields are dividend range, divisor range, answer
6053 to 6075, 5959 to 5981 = 1.24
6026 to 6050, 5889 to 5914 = 1.78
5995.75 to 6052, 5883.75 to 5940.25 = 1.40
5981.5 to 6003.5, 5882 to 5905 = 1.65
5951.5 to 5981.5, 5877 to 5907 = 1.42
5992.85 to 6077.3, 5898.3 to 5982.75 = 1.23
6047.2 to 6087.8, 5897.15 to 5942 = 1.36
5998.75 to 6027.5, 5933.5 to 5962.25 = 1.10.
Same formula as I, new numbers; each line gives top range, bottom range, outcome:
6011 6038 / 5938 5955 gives 1.14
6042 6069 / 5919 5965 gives 1.17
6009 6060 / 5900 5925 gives 1.27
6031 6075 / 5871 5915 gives 1.49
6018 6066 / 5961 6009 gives 1.13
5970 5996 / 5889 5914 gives 1.47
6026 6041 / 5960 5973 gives 1.19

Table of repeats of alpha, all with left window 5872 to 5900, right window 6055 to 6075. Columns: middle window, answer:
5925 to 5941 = -3.38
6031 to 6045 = -0.53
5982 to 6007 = -1.16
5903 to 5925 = -3.09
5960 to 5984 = -0.86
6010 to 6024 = -0.77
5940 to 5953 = -1.69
